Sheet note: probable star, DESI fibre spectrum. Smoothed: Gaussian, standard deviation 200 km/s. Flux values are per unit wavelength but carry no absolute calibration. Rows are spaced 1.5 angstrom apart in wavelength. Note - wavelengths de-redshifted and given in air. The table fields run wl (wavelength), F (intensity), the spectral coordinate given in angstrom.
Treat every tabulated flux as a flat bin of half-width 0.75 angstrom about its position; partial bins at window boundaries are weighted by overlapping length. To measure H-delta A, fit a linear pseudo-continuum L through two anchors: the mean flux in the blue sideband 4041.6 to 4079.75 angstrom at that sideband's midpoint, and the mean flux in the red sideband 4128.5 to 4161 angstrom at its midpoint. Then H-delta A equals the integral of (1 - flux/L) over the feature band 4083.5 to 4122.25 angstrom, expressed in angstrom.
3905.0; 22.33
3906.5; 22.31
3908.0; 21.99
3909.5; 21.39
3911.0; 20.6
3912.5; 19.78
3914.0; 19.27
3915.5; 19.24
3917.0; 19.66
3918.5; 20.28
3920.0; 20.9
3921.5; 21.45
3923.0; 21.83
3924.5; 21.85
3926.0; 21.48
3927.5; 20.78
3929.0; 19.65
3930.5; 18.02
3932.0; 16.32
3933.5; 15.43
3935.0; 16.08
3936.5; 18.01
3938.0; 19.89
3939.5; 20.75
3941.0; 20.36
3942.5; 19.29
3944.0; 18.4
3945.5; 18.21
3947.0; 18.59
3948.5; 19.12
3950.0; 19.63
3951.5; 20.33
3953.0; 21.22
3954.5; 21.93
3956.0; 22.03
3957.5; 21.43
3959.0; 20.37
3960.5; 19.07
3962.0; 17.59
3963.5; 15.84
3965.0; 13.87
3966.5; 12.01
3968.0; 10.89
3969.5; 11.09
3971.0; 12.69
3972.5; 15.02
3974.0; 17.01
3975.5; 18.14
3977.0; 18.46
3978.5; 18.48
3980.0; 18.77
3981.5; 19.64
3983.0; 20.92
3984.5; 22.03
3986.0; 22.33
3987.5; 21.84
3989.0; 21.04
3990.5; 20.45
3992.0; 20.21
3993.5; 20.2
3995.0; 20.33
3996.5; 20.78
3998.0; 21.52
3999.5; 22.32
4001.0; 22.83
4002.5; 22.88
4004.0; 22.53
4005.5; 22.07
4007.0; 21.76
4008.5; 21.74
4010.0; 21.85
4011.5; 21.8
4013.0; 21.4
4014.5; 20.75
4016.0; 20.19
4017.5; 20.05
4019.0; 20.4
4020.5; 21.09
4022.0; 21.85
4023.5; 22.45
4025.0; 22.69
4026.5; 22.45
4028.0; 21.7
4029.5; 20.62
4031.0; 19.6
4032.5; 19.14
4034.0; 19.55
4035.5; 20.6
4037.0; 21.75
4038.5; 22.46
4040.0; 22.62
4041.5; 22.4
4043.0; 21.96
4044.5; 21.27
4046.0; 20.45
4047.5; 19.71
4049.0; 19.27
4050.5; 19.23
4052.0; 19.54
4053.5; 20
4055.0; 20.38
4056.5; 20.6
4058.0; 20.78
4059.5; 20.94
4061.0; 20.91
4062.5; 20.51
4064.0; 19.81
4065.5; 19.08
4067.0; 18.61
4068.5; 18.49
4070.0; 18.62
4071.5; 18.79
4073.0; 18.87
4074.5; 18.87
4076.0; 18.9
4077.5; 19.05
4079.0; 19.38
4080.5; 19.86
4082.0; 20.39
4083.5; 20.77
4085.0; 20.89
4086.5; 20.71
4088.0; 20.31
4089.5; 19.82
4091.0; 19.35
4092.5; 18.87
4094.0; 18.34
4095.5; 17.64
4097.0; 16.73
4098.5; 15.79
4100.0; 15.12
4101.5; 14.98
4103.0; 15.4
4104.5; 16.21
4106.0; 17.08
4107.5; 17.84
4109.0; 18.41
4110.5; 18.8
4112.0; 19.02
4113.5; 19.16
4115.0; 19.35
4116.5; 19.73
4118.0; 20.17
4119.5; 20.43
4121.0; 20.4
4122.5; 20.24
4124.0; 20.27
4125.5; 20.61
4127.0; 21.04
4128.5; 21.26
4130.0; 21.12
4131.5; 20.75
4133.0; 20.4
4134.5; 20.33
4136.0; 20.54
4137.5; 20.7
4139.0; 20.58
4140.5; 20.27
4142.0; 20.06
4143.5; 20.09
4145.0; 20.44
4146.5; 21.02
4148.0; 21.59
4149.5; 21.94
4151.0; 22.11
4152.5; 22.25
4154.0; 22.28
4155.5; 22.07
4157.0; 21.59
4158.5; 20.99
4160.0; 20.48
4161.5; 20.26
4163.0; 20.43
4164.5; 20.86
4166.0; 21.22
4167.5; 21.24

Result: 3.7 angstrom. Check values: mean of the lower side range 19.8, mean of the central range 18.5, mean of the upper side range 21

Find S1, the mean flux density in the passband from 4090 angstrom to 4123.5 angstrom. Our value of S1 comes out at 18.2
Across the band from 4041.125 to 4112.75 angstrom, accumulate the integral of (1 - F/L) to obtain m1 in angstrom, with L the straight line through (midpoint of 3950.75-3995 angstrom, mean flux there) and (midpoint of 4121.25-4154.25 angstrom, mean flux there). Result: 3.0 angstrom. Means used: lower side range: 18.5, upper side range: 20.9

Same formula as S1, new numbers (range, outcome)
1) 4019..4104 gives 19.8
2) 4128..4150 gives 20.7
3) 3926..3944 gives 18.7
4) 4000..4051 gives 21.3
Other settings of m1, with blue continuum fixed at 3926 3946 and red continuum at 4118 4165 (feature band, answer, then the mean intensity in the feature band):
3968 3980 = 2.1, 15.7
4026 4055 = -1.4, 20.7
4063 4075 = 0.7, 18.9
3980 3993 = -1.2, 20.9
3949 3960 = -1.2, 20.9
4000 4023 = -2.5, 21.6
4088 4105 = 2.6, 17.3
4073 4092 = 0.4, 19.8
